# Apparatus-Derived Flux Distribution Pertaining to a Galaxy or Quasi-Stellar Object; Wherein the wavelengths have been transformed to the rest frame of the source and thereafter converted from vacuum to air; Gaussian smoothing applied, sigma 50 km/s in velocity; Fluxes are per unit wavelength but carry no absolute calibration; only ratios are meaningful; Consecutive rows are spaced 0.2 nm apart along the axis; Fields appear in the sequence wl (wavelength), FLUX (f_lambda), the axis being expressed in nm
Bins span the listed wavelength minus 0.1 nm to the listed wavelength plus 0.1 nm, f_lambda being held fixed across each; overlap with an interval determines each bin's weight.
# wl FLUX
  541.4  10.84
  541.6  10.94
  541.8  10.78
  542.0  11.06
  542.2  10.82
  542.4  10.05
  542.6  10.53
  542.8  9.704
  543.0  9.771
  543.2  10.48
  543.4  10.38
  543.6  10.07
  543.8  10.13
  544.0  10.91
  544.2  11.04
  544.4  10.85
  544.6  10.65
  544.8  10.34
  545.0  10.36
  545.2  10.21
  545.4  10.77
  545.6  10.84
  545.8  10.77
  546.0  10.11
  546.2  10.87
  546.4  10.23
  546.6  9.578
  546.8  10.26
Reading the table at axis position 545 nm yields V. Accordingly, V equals 10.36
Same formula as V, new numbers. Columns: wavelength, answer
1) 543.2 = 10.48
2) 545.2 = 10.21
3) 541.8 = 10.78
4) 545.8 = 10.77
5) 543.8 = 10.13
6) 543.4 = 10.38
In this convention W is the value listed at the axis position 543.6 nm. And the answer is 10.07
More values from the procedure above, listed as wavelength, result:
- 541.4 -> 10.84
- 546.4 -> 10.23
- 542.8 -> 9.704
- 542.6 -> 10.53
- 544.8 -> 10.34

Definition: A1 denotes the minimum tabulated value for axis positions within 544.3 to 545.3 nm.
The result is 10.21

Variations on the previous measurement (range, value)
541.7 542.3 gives 10.78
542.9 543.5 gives 9.771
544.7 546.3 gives 10.11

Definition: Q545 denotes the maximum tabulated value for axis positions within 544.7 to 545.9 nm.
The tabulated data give 10.84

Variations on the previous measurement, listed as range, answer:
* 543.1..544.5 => 11.04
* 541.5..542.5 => 11.06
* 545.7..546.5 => 10.87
